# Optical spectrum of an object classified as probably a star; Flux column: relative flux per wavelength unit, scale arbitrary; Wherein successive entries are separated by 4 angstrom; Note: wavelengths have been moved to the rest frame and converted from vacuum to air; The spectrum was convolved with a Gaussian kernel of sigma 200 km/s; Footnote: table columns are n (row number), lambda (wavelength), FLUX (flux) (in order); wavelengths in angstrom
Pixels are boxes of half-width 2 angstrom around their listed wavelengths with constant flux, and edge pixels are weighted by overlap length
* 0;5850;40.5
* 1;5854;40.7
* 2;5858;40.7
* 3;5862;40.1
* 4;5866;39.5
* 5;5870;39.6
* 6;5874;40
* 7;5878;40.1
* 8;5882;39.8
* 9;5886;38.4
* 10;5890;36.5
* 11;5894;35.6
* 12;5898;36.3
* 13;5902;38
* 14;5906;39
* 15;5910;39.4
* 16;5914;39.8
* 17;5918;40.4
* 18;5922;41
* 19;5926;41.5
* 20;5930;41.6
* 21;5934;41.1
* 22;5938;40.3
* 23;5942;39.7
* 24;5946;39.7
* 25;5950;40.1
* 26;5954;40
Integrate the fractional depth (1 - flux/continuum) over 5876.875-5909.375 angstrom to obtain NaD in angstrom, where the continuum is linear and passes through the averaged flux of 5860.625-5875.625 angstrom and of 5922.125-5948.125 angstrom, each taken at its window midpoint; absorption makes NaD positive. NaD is 1.7 angstrom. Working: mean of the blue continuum 39.8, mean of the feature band 38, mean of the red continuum 40.7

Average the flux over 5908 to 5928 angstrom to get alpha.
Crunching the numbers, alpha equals 40.4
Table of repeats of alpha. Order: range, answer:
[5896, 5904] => 37.1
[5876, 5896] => 38.1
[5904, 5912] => 39.2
